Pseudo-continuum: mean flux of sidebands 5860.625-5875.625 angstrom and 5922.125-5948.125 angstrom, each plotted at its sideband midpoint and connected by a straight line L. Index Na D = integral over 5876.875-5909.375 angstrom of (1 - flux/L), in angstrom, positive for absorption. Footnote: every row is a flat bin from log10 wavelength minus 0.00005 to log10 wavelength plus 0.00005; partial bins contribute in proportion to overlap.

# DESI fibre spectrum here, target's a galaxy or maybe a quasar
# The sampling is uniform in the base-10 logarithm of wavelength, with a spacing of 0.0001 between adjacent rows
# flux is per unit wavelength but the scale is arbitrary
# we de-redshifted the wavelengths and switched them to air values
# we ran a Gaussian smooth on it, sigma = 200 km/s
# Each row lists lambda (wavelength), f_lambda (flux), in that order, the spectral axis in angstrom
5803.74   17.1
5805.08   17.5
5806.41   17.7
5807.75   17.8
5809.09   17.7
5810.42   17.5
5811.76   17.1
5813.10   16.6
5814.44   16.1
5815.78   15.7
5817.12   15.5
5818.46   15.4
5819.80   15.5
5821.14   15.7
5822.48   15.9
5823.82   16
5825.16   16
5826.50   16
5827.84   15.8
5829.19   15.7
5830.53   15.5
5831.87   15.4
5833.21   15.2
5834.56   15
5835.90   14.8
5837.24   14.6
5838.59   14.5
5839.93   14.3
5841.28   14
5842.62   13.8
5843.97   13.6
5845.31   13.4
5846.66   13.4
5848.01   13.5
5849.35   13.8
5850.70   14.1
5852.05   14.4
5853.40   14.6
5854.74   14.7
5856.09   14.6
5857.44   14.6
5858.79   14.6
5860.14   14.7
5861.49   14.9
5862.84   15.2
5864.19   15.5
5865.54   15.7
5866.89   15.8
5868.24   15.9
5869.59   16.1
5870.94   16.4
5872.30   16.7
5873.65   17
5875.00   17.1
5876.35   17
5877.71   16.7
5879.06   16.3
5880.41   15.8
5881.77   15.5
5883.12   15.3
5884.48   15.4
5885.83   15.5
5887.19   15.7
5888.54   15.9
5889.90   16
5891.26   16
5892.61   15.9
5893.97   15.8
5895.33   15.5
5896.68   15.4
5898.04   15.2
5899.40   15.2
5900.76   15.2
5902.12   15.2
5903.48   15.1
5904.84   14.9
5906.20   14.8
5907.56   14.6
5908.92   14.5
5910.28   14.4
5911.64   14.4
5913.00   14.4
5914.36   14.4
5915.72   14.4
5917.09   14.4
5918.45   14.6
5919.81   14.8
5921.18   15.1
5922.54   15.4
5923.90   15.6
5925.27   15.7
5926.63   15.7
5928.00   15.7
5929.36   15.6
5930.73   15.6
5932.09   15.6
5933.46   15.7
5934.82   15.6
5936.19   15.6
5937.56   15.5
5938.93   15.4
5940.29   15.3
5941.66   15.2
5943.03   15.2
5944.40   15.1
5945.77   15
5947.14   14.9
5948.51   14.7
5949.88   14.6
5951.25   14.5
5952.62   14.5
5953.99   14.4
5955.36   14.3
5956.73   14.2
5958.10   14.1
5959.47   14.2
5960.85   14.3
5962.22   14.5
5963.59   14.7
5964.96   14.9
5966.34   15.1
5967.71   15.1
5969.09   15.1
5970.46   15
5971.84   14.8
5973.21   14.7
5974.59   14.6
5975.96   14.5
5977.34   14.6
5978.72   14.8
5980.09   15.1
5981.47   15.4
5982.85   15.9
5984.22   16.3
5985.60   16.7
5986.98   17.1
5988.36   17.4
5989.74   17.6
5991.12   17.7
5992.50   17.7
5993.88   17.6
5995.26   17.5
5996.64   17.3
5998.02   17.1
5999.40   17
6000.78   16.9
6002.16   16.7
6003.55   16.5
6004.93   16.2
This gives 0.6 angstrom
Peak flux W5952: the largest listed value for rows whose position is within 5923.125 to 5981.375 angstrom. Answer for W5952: 15.7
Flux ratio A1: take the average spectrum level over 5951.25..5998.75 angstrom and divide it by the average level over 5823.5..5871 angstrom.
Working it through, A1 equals 1.05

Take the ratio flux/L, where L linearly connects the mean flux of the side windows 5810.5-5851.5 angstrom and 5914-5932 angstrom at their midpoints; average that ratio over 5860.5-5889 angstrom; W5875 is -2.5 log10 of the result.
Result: -0.058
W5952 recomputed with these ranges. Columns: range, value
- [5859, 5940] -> 17.1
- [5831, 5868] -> 15.8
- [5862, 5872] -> 16.4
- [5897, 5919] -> 15.2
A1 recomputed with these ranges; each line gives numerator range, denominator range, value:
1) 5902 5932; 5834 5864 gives 1.04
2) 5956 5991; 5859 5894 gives 0.96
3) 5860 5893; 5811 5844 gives 1.04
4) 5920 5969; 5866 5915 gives 0.97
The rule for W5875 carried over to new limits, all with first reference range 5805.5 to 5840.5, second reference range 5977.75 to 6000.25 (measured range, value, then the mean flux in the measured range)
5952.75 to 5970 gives 0.14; 14.6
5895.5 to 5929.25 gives 0.10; 15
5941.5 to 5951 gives 0.11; 14.9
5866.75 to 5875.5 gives -0.02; 16.5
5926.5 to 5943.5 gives 0.06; 15.5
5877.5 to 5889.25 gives 0.03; 15.8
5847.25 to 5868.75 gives 0.09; 14.8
